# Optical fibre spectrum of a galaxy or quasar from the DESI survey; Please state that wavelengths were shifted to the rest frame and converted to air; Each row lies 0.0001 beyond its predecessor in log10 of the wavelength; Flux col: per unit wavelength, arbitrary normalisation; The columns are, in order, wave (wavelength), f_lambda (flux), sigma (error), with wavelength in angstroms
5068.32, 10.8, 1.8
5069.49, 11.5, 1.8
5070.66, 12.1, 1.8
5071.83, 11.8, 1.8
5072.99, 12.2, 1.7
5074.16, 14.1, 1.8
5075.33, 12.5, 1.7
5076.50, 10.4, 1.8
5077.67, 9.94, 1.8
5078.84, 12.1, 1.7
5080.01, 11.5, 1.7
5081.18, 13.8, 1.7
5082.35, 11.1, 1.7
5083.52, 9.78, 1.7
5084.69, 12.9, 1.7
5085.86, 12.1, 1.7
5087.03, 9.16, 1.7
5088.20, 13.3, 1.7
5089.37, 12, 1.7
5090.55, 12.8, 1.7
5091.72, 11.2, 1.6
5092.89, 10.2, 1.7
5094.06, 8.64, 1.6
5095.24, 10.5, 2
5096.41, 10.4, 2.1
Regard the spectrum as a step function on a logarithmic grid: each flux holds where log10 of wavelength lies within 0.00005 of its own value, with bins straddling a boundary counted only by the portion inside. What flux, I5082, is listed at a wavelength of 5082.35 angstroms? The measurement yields 11.1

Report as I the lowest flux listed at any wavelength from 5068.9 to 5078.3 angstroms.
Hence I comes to 9.94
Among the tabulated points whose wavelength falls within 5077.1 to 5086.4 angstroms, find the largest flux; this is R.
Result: 13.8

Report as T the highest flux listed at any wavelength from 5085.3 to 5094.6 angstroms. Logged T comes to 13.3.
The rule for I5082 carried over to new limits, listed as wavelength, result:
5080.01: 11.5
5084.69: 12.9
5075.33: 12.5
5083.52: 9.78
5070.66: 12.1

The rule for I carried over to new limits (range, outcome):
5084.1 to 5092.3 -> 9.16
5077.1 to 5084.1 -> 9.78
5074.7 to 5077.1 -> 10.4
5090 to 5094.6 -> 8.64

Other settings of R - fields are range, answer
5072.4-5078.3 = 14.1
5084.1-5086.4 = 12.9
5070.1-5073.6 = 12.2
